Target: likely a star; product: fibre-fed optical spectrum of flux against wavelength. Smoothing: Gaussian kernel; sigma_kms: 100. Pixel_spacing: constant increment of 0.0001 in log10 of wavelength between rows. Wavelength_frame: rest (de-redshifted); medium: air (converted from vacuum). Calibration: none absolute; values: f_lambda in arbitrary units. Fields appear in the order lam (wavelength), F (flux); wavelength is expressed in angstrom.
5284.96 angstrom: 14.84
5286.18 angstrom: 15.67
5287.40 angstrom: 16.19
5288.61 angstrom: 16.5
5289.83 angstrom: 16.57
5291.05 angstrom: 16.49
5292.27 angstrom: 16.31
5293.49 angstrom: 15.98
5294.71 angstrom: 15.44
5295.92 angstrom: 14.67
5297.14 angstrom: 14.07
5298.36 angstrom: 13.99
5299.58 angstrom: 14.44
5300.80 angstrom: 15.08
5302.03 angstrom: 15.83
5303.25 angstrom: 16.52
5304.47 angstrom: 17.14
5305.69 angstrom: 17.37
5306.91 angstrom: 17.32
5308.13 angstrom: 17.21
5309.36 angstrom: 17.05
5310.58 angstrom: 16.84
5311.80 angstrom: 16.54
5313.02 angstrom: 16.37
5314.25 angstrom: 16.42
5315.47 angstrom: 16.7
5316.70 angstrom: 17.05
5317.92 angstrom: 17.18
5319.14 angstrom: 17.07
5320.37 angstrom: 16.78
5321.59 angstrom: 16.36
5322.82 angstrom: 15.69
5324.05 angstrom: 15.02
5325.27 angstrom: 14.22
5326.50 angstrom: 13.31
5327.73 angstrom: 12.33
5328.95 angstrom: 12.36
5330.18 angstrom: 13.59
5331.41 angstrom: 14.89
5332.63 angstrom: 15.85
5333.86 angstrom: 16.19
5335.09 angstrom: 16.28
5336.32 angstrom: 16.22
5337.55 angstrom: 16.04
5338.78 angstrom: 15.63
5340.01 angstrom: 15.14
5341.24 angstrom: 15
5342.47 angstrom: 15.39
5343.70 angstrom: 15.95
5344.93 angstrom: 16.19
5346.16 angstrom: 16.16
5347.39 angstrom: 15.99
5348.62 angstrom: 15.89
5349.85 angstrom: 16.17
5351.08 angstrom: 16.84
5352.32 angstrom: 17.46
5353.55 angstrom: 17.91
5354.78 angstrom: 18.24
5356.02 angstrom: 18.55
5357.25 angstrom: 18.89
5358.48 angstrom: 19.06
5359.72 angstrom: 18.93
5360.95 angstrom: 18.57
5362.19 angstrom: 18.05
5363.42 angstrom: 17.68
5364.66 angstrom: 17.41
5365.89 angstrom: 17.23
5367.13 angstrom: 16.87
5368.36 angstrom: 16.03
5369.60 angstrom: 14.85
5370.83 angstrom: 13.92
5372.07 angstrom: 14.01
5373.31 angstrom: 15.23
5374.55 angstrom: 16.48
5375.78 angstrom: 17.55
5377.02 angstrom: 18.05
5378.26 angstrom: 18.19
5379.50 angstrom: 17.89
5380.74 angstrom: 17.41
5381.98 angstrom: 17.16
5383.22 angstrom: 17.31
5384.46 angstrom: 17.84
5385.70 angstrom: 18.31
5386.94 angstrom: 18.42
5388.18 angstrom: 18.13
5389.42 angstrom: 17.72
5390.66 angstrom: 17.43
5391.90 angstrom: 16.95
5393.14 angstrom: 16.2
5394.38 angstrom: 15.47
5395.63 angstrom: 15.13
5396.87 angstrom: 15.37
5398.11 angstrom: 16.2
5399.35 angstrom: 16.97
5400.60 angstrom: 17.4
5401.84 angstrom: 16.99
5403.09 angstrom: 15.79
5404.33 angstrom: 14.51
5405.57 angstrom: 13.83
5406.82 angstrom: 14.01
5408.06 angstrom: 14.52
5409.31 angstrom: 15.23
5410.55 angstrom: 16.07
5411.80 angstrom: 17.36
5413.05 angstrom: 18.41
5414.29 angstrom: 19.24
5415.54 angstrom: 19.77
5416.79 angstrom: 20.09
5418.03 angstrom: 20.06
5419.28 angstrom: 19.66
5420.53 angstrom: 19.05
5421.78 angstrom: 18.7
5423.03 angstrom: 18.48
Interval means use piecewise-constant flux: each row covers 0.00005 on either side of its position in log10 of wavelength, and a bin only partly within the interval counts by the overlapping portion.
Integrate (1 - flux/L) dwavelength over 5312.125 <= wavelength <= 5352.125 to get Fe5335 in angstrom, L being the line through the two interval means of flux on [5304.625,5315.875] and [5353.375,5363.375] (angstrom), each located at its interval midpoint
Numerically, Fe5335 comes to 4.44 angstrom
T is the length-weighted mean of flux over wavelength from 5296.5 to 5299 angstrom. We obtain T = 14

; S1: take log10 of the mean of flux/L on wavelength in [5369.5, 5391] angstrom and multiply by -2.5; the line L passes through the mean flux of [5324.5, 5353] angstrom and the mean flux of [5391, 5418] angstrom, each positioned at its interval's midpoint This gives -0.06 mag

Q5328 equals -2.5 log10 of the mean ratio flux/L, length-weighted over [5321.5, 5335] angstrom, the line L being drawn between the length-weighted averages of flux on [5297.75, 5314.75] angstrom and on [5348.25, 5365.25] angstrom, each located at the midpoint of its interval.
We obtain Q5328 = 0.17 mag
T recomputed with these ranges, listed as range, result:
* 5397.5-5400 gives 16.6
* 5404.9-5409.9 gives 14.4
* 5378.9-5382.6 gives 17.5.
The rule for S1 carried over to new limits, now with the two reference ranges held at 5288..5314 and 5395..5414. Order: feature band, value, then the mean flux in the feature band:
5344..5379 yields -0.07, 17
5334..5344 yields 0.02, 15.7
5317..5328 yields 0.04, 15.5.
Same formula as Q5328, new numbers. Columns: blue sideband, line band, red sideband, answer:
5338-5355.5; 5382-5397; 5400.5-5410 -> -0.11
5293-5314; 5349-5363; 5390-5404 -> -0.12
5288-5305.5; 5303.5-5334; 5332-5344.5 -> -0.01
